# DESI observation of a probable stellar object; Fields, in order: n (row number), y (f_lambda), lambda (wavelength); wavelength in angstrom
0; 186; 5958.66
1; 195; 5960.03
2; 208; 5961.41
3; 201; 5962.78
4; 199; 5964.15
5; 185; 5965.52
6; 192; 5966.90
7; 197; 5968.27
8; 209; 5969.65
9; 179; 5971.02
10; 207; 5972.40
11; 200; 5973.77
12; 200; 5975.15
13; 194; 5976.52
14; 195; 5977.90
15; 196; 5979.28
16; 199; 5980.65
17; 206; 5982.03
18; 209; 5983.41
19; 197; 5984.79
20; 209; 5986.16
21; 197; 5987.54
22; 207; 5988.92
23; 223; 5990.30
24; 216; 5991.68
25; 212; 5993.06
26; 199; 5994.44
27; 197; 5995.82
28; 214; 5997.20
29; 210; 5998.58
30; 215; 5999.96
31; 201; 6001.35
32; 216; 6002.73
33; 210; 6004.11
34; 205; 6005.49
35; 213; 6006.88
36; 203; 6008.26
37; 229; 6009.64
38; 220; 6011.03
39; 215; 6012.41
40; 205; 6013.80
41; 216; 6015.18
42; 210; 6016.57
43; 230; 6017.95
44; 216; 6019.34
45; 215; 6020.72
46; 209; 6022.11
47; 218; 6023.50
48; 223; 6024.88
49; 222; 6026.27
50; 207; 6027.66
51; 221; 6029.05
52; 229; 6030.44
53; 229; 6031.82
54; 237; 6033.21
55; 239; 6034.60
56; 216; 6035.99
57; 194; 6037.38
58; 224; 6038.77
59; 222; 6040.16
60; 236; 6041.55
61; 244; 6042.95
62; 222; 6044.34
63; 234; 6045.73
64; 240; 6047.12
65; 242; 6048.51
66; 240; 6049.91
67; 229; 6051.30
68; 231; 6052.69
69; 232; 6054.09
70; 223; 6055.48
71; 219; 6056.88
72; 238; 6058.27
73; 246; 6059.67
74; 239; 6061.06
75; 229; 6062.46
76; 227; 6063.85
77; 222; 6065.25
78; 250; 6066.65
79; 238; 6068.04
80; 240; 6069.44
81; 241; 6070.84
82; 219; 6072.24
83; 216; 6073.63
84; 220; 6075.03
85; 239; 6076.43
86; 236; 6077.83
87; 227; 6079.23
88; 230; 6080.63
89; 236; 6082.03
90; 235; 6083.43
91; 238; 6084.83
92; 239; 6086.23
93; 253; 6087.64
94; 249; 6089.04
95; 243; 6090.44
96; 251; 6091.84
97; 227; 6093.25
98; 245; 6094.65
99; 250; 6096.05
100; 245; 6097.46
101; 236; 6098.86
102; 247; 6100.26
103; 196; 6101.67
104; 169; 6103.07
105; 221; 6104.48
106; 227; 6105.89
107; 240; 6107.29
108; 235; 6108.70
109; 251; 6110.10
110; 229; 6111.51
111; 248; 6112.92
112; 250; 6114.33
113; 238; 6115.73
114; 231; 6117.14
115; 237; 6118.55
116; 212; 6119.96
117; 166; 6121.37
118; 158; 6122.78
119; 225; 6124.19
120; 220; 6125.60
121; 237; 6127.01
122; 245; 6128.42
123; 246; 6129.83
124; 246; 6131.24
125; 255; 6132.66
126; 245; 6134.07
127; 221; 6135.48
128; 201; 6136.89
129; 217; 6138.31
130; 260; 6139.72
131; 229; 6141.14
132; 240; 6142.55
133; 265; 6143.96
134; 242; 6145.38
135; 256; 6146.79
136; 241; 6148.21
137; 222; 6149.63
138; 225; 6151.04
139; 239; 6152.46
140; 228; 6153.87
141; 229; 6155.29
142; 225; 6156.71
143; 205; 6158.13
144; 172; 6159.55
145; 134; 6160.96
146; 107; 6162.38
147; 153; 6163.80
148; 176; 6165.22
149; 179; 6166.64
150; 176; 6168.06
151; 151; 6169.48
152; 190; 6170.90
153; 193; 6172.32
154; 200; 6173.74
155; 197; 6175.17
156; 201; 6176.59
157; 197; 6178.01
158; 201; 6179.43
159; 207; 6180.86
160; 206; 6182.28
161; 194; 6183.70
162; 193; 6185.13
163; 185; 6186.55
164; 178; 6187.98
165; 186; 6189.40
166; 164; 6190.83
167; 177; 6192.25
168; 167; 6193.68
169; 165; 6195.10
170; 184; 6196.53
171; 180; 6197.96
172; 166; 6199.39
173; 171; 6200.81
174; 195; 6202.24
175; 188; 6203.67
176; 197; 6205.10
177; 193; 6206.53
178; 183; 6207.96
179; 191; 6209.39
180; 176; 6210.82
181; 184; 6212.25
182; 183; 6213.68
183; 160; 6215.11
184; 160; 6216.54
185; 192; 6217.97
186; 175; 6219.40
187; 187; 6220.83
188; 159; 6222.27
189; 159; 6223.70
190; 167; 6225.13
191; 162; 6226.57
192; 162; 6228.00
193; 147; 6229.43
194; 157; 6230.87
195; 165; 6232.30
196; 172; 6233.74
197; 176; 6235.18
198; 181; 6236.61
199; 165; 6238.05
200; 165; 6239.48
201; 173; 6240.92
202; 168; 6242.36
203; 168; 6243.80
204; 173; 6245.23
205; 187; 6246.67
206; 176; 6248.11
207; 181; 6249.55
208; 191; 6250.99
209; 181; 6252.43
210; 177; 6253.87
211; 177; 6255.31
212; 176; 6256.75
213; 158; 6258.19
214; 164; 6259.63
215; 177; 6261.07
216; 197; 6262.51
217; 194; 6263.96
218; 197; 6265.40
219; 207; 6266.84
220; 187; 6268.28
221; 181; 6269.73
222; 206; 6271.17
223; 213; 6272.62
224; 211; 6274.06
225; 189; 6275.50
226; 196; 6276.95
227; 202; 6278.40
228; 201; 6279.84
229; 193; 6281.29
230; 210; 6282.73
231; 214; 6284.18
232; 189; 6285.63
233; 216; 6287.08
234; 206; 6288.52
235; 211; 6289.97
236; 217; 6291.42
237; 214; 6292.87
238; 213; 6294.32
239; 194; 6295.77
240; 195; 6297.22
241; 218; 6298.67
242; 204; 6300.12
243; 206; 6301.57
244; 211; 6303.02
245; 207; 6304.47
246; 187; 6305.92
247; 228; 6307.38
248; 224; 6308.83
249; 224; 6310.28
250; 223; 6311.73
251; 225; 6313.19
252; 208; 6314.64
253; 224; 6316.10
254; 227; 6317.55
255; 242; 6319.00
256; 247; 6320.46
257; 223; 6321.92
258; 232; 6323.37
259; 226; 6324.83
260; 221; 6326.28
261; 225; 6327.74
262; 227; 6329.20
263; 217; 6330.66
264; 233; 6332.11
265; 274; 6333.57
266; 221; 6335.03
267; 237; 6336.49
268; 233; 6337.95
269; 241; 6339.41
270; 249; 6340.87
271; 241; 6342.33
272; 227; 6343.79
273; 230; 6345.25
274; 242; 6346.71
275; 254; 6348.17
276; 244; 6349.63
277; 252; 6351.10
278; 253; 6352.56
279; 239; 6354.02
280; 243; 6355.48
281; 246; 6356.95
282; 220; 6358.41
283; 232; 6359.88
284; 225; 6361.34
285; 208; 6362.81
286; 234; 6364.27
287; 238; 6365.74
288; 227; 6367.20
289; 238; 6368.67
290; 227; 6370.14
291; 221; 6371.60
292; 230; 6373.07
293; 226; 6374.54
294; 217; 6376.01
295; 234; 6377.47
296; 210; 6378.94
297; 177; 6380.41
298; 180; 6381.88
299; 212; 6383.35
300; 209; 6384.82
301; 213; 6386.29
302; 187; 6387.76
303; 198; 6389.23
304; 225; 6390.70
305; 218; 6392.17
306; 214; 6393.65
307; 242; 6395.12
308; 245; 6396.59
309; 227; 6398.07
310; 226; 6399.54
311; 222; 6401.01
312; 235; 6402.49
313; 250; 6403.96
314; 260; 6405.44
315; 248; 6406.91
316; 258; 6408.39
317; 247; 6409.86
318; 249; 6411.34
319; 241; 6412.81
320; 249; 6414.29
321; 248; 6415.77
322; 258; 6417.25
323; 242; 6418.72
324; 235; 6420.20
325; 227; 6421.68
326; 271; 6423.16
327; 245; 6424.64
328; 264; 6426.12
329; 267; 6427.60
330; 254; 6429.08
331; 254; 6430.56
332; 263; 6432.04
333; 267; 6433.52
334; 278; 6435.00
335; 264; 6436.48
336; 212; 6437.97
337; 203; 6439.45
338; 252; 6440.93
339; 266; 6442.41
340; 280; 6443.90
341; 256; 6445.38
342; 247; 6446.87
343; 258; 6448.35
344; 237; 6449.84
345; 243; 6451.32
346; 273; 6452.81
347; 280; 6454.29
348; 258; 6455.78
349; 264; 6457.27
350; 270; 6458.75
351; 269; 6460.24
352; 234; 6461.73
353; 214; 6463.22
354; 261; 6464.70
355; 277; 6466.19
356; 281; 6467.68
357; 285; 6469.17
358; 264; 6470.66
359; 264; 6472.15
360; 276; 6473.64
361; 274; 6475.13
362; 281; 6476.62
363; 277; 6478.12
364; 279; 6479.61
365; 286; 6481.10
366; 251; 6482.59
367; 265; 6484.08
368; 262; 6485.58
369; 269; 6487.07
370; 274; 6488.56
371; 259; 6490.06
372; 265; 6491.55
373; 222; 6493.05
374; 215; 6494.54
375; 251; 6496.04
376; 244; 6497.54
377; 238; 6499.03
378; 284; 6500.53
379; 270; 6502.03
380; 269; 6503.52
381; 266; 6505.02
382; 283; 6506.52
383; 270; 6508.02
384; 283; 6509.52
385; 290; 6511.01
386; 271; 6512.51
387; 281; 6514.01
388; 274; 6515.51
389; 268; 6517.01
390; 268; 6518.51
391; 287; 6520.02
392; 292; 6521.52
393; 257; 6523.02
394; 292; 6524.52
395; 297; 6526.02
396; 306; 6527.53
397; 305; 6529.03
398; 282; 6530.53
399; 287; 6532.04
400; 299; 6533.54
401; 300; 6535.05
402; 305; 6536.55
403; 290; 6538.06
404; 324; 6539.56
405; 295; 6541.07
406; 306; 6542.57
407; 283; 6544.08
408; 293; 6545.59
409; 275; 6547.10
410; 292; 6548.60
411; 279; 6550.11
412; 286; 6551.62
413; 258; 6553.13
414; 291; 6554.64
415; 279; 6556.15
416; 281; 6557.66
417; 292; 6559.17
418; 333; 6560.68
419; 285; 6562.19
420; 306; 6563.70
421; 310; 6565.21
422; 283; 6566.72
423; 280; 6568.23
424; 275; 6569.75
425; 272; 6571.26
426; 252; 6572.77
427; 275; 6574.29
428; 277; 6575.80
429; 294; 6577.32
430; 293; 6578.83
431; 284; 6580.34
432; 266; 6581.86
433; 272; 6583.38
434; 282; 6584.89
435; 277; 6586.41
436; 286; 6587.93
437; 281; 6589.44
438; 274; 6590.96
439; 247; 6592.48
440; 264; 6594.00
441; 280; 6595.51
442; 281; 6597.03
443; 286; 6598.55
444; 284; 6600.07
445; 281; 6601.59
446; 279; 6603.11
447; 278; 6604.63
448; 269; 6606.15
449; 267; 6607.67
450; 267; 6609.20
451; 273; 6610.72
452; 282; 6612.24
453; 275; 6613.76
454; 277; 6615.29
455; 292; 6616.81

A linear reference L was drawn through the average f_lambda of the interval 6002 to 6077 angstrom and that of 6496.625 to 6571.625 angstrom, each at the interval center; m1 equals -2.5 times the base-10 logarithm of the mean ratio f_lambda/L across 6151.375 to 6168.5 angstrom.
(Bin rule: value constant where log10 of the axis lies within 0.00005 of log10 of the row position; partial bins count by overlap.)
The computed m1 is 0.27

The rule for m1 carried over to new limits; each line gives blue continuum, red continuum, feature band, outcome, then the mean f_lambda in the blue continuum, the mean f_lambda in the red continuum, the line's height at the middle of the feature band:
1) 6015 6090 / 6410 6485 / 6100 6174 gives 0.094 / 229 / 258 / 236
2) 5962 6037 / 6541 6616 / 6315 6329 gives 0.093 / 210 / 281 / 249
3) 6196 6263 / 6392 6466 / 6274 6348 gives -0.072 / 175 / 249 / 205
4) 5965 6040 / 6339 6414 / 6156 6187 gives 0.191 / 210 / 230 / 219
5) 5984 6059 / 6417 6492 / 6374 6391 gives 0.220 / 219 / 260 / 253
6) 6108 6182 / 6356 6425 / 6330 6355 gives -0.065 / 214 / 230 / 227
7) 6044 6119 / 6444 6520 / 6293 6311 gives 0.195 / 234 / 264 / 251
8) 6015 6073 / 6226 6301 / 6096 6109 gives -0.039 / 228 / 188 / 217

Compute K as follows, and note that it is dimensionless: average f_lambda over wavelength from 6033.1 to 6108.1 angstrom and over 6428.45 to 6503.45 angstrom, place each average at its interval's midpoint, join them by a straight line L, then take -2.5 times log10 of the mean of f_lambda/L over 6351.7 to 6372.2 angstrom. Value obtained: 0.09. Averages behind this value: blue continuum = 232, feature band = 232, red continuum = 260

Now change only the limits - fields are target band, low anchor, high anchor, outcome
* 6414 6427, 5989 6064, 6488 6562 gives 0.08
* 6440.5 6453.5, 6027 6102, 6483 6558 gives 0.06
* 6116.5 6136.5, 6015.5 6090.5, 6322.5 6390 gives 0.02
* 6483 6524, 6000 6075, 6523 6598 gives 0.05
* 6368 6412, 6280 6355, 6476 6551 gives 0.09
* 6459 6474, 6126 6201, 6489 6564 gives 0.02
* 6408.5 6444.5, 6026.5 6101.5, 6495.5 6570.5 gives 0.09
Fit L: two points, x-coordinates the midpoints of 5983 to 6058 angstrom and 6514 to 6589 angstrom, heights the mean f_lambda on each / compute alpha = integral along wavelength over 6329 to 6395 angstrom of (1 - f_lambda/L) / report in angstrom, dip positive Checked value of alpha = 8.8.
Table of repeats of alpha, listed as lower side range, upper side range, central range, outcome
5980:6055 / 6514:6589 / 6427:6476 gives 2.63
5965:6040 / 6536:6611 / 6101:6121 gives -0.23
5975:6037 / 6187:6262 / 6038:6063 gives -3.44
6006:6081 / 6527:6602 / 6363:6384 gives 3.56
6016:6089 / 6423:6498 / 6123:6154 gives 0.01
